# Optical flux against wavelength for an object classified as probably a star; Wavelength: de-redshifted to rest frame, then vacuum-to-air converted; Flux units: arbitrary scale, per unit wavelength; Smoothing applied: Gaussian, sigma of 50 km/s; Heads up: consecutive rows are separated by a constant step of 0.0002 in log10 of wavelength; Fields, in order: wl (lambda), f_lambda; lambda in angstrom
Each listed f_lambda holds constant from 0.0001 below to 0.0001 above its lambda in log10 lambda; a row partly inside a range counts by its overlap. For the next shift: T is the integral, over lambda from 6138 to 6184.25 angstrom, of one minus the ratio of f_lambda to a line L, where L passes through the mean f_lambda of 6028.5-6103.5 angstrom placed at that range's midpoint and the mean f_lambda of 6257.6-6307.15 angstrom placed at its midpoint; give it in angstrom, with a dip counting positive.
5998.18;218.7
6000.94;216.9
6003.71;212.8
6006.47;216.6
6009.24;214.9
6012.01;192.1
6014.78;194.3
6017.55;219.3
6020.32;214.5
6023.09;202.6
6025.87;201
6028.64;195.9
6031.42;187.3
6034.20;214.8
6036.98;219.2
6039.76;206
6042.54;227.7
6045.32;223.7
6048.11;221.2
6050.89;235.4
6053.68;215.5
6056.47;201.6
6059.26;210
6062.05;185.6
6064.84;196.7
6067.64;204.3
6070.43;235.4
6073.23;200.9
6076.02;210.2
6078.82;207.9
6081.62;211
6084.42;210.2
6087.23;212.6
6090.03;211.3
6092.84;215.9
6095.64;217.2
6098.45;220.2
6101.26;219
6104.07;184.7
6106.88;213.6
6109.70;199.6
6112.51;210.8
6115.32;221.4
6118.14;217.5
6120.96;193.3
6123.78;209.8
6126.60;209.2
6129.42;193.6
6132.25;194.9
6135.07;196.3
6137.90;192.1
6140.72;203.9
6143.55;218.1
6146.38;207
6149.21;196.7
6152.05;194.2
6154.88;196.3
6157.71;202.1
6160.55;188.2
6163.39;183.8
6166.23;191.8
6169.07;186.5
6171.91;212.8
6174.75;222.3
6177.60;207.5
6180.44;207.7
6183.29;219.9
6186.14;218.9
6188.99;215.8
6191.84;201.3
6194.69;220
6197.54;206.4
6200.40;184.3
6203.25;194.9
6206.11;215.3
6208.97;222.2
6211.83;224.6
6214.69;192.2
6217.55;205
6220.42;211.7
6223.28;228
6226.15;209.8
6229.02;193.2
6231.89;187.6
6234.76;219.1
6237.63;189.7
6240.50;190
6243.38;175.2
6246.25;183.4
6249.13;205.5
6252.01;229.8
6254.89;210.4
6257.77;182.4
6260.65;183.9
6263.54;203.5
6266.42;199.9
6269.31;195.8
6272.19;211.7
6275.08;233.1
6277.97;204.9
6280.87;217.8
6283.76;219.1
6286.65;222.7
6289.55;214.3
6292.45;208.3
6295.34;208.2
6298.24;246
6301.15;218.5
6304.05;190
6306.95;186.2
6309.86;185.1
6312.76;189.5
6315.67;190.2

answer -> 1.9 angstrom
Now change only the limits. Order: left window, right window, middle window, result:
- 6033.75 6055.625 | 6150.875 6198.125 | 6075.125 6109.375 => 0.6 angstrom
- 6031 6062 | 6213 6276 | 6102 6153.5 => 1.4 angstrom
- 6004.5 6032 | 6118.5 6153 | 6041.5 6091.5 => -2.2 angstrom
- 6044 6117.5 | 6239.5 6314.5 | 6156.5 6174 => 1.1 angstrom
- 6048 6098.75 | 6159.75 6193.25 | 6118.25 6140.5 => 0.9 angstrom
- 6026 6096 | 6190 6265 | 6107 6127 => -0.1 angstrom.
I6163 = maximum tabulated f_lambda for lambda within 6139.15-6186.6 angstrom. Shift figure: 222.3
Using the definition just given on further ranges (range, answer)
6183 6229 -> 228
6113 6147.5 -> 221.4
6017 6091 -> 235.4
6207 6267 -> 229.8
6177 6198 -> 220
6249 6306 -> 246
